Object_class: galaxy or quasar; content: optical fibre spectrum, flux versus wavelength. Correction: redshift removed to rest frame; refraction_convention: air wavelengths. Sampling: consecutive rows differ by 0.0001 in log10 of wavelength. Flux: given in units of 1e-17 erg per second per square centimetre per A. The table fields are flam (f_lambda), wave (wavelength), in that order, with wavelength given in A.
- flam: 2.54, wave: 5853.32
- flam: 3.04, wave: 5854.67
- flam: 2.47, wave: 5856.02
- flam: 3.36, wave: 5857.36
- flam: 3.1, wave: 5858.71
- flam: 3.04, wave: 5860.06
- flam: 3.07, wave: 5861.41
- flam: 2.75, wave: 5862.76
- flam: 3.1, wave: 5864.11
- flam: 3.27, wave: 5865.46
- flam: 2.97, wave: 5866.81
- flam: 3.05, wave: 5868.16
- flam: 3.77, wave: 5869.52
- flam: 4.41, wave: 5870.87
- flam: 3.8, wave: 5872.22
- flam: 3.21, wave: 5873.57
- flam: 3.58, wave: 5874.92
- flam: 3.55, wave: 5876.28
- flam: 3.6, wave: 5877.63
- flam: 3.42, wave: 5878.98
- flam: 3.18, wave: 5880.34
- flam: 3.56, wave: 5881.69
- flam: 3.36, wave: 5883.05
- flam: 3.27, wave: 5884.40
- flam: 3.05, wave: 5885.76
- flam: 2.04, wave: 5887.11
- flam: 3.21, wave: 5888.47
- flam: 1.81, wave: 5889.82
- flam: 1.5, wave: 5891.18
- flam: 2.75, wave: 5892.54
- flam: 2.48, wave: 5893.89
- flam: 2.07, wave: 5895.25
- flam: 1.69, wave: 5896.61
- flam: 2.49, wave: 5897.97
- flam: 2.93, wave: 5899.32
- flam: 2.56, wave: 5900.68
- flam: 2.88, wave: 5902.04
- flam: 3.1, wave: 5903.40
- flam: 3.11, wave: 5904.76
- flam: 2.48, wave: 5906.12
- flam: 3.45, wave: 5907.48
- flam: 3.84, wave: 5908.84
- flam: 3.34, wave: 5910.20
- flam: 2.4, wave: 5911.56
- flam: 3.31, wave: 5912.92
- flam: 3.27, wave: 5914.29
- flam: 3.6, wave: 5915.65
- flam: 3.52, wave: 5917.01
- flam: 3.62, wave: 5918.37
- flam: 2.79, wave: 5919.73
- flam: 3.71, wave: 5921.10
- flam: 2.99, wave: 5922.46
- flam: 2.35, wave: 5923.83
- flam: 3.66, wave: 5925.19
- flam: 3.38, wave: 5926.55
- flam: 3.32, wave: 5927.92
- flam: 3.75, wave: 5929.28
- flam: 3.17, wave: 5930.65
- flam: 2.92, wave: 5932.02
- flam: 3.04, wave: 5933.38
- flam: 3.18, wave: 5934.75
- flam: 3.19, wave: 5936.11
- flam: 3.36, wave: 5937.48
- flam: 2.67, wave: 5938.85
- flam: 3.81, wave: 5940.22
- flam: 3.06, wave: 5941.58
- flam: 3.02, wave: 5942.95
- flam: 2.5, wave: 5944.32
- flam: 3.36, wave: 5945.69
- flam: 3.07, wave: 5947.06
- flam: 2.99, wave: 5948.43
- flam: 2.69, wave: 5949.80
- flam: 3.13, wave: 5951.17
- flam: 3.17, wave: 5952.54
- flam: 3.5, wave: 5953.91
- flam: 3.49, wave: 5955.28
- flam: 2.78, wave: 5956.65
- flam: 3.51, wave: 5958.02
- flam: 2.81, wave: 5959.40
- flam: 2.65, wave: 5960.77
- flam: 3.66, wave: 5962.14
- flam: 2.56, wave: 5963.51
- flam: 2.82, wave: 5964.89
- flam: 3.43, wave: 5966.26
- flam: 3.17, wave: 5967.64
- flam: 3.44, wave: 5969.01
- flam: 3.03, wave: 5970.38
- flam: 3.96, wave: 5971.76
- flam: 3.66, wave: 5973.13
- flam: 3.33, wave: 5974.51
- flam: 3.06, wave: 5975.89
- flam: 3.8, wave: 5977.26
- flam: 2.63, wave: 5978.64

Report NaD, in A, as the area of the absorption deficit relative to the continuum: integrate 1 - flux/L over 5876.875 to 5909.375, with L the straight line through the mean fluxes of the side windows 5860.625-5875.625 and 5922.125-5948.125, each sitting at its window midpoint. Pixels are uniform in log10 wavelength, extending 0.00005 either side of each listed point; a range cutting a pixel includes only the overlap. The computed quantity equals 4.5 A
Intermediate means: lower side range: 3.36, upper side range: 3.15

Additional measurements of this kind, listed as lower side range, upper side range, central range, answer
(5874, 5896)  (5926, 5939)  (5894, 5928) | 0.64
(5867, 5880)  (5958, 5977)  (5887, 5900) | 4.40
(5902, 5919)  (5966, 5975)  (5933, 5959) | 1.73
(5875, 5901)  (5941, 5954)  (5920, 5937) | -1.52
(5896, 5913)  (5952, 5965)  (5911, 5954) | -2.48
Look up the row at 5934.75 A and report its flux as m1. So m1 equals 3.18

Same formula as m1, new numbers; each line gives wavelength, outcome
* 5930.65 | 3.17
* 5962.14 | 3.66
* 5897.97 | 2.49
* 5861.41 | 3.07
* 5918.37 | 3.62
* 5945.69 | 3.36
